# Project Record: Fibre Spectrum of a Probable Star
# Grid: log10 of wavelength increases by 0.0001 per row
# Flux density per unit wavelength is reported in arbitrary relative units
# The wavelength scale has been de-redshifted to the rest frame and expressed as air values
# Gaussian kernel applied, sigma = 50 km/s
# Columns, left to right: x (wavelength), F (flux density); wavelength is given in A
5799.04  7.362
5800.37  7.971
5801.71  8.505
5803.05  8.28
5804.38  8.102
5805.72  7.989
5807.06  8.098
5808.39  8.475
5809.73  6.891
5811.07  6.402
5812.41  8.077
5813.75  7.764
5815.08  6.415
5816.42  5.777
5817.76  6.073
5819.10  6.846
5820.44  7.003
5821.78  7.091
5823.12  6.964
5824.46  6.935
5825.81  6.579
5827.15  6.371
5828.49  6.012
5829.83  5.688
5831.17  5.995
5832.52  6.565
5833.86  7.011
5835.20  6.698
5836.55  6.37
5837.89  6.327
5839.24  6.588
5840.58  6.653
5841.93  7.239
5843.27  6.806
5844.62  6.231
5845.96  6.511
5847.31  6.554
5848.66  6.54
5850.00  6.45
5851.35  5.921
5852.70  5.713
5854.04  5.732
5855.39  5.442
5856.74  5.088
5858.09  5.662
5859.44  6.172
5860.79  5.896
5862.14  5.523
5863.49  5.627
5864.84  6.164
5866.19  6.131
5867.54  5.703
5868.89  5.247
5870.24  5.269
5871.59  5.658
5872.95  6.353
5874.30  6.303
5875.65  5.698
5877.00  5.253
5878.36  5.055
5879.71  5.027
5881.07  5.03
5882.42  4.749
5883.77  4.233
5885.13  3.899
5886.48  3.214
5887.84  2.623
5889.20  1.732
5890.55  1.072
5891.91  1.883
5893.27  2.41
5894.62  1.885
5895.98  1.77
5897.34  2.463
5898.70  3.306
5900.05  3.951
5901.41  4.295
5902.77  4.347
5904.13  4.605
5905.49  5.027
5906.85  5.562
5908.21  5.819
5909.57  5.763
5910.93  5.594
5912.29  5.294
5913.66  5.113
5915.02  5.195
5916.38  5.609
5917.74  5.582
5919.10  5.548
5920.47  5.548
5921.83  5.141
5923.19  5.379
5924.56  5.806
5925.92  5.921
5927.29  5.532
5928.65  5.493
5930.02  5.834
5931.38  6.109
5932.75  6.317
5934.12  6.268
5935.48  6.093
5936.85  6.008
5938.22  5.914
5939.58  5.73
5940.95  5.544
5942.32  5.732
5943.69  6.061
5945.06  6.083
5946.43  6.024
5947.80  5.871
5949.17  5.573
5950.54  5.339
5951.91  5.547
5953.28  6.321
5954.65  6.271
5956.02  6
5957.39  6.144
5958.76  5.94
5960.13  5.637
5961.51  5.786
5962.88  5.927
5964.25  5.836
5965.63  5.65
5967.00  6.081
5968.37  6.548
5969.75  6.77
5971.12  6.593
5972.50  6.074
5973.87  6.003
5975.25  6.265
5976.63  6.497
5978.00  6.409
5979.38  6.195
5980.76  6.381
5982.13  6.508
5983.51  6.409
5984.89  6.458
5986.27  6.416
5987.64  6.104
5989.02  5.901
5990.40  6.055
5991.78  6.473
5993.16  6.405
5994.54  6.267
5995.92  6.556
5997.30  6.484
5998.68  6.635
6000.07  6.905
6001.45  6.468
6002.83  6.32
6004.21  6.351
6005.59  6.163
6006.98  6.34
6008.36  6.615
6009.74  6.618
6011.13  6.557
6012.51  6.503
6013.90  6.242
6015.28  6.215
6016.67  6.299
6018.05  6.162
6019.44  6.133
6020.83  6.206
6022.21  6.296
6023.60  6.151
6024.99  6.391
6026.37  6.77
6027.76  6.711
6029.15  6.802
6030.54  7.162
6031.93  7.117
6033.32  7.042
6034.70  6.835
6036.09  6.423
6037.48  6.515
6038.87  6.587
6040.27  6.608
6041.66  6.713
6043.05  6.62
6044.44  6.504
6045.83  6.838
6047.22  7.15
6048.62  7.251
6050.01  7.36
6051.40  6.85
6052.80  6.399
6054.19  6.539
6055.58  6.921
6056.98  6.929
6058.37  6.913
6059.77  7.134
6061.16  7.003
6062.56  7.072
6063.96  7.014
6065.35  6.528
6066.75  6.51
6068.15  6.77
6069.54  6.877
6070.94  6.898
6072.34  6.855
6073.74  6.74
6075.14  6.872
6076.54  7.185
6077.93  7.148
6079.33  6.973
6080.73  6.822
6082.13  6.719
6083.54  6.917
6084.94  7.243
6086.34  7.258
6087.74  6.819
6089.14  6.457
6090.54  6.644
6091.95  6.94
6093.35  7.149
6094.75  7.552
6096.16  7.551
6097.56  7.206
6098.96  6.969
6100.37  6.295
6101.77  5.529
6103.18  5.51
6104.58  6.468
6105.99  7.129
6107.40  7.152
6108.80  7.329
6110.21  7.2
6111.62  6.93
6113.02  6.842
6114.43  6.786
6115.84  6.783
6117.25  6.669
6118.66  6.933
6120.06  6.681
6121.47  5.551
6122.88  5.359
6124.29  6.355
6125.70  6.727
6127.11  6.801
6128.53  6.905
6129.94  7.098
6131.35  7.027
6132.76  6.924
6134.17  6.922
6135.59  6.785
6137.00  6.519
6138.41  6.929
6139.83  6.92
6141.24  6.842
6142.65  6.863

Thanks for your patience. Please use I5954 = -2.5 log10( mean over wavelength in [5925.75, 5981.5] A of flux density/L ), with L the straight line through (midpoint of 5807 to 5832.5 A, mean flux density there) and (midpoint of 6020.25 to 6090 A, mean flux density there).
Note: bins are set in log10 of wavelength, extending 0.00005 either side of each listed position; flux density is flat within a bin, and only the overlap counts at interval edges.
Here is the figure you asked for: 0.13 mag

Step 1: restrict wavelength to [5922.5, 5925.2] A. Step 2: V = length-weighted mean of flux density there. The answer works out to 5.58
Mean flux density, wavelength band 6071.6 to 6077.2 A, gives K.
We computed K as 6.9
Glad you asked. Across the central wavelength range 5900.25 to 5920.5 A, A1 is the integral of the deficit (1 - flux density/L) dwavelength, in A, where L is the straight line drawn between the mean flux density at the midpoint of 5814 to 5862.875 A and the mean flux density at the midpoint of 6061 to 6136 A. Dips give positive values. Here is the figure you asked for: 3.9 A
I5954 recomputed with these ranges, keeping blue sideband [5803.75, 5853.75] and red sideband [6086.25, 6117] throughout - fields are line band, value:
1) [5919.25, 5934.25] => 0.18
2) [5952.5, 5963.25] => 0.13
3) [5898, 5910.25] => 0.39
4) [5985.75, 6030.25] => 0.07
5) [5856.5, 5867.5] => 0.16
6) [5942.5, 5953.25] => 0.17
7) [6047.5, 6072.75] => -0.01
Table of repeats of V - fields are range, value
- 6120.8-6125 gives 5.76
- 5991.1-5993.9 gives 6.44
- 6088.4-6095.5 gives 6.95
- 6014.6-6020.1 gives 6.2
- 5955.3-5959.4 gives 6.04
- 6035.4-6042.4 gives 6.56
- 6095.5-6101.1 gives 7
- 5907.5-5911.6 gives 5.73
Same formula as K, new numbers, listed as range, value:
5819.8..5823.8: 7.02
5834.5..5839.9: 6.49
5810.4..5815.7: 7.18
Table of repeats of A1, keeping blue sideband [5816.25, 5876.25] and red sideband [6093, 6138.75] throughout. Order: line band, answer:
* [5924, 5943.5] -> 1.5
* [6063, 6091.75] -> -0.9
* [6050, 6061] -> -0.4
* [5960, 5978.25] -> 0.8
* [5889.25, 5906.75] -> 8.9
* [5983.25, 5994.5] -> 0.4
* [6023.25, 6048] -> -0.6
